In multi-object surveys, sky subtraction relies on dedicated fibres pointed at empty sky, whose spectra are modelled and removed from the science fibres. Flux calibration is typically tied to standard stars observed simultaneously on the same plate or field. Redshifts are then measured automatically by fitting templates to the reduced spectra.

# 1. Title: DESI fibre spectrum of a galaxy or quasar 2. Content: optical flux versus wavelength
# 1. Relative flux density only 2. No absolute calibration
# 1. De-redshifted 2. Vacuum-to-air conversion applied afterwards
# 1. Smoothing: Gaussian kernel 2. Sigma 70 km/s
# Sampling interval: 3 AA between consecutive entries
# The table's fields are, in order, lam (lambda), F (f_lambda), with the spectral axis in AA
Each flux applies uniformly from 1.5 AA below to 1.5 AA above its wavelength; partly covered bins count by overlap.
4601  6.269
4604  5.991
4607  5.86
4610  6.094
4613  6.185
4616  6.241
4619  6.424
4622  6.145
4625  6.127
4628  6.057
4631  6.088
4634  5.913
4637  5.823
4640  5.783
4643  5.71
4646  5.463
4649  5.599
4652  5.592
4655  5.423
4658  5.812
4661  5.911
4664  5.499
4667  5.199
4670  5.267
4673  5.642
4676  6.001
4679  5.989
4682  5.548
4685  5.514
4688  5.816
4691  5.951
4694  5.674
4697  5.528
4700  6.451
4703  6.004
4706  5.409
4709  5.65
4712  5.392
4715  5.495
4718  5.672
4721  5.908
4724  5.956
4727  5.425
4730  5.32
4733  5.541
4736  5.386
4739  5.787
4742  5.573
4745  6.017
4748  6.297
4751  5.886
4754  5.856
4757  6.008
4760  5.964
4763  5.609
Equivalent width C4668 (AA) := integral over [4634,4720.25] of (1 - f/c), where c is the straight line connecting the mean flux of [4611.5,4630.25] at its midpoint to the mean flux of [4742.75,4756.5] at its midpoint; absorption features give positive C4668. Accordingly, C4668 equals 6.0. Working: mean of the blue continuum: 6.19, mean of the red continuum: 5.99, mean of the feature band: 5.68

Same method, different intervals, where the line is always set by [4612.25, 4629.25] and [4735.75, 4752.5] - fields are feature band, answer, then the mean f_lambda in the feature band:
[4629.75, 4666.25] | 2.5 AA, 5.7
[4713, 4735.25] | 1.2 AA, 5.6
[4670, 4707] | 1.4 AA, 5.78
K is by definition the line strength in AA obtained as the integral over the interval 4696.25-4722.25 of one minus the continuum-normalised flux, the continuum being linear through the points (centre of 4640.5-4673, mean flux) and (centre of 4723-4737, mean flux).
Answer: -0.9 AA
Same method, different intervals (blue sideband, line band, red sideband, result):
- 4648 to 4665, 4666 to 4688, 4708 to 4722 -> 0.1 AA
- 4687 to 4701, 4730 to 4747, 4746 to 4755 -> 1.0 AA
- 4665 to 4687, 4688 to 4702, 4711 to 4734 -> -0.7 AA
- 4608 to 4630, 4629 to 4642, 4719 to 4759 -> 0.5 AA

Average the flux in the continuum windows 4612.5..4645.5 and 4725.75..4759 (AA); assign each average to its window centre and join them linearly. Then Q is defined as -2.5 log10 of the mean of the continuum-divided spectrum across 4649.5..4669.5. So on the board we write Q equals 0.073 mag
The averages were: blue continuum 6.02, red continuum 5.74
